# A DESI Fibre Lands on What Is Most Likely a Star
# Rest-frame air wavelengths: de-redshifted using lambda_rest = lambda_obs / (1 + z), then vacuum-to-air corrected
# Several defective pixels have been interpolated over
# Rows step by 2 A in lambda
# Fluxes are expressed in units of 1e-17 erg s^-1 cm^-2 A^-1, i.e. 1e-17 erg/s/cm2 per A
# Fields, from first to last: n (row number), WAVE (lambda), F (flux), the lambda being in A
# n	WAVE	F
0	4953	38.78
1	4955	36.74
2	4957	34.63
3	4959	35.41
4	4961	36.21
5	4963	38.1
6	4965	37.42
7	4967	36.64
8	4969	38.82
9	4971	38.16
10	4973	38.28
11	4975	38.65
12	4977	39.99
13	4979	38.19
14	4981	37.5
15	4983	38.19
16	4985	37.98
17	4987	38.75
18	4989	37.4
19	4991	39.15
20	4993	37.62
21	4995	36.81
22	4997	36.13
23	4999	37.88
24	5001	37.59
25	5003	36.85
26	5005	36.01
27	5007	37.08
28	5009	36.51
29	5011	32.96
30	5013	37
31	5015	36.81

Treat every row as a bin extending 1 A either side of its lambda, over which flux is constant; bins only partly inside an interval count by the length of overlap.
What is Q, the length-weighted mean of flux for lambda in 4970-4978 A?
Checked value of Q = 38.8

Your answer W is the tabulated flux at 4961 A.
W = 36.21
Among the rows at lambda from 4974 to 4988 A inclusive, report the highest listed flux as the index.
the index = 39.99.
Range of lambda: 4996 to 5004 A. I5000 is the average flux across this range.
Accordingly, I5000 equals 37.1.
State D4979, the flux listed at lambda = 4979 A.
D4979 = 38.19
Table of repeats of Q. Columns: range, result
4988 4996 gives 37.7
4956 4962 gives 35.4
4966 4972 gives 37.9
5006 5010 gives 36.8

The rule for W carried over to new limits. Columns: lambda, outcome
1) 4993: 37.62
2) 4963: 38.1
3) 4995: 36.81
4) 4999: 37.88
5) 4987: 38.75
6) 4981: 37.5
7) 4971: 38.16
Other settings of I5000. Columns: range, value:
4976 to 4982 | 38.6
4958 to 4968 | 36.8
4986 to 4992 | 38.4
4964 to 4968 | 37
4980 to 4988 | 38.1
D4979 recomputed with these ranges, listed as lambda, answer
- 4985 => 37.98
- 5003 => 36.85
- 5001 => 37.59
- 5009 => 36.51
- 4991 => 39.15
